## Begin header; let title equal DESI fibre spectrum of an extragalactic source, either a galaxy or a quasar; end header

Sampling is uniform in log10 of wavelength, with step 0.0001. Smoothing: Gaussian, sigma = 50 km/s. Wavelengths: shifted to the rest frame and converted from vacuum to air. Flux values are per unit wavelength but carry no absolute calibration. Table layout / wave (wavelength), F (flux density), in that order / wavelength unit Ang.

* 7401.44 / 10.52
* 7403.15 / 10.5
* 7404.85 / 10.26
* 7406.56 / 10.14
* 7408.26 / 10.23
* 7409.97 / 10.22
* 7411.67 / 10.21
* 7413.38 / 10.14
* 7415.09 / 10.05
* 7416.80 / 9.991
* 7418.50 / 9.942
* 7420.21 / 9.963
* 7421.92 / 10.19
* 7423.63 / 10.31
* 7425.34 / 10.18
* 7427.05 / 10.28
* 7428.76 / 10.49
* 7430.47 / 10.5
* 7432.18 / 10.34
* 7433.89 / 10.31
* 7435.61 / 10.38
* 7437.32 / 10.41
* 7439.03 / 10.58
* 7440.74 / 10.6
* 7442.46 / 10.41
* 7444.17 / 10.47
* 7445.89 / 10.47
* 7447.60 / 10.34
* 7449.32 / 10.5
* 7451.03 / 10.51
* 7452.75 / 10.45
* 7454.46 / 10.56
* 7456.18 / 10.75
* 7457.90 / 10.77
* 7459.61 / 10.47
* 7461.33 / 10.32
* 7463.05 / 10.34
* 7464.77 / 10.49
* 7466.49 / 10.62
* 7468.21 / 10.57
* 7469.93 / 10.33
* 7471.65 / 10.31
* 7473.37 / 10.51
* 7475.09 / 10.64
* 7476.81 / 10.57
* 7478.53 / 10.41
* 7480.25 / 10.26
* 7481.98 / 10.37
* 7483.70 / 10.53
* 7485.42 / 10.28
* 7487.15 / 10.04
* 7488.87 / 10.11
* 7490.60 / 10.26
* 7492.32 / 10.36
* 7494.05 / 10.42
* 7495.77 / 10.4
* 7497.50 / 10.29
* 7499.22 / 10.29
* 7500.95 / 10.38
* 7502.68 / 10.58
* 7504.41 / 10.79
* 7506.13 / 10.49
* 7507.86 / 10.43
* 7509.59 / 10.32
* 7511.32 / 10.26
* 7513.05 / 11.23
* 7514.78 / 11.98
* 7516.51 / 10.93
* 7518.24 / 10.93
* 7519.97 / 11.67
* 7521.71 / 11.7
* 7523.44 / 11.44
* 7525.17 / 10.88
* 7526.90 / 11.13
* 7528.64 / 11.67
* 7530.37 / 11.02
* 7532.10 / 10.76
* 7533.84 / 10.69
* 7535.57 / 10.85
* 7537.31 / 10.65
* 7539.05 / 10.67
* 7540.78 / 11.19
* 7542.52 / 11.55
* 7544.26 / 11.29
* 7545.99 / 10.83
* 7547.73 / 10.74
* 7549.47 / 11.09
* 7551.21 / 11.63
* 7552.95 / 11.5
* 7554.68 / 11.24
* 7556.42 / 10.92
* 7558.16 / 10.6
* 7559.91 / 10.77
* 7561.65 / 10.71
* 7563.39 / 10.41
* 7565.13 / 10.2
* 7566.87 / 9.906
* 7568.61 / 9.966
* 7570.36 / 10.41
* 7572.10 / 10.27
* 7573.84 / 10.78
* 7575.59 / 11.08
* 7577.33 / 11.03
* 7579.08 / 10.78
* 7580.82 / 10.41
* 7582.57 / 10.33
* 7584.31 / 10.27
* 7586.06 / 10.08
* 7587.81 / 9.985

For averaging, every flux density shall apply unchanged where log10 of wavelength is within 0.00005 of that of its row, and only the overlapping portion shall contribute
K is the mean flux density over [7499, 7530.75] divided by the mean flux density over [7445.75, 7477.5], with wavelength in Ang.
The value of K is 1.04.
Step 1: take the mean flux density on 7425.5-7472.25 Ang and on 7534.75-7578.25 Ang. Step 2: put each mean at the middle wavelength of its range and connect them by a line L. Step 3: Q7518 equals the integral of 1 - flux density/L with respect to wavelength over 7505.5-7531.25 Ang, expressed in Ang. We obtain -0.9 Ang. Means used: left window 10.5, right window 10.8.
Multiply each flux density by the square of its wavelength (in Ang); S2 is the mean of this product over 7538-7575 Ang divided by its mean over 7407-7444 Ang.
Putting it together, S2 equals 1.1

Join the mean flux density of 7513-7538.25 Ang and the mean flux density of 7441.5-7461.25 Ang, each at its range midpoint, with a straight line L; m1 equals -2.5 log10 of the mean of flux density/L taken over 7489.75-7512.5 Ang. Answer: 0.05 mag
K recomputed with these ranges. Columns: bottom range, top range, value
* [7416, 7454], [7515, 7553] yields 1.08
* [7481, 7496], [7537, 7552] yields 1.08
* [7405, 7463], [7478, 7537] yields 1.04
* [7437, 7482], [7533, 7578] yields 1.03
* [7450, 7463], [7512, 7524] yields 1.08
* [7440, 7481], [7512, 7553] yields 1.06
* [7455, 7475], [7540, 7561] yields 1.06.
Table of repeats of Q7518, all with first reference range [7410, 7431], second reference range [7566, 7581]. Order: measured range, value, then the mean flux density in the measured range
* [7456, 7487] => -0.5 Ang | 10.5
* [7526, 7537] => -0.6 Ang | 11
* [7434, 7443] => -0.2 Ang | 10.5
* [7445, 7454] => -0.2 Ang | 10.5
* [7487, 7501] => 0.1 Ang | 10.3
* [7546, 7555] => -0.6 Ang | 11.2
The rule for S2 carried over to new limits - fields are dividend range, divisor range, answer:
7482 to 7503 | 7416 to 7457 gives 1.01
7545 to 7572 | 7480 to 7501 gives 1.06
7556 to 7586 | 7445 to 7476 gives 1.03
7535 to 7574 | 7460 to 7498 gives 1.06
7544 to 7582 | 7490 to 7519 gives 1.03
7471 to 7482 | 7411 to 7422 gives 1.06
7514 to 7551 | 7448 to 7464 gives 1.08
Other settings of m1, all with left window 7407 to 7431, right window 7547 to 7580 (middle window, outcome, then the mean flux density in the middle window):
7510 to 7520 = -0.05 mag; 11.1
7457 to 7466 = -0.01 mag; 10.5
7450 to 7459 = -0.03 mag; 10.6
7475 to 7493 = 0.01 mag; 10.3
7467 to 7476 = -0.01 mag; 10.5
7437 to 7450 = -0.02 mag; 10.5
